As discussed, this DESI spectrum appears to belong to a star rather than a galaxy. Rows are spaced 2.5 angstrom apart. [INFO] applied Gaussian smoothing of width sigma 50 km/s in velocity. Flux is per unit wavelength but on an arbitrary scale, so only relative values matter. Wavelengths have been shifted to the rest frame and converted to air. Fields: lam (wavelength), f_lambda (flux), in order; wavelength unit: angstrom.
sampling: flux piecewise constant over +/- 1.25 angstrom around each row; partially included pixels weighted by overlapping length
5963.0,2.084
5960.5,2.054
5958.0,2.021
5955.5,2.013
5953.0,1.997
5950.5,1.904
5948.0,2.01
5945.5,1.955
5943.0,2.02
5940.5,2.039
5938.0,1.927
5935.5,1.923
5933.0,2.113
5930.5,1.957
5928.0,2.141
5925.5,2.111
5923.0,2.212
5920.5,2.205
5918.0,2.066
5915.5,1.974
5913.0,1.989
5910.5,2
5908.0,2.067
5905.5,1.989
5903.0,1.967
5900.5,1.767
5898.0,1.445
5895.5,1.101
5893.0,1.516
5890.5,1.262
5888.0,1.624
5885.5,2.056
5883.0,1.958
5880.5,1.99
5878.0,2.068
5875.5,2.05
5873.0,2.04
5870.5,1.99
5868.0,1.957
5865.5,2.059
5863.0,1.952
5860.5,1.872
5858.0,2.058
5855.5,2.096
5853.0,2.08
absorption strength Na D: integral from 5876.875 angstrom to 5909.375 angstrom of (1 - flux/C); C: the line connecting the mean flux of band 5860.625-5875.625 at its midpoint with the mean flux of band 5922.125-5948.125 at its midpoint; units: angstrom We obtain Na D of 4.1 angstrom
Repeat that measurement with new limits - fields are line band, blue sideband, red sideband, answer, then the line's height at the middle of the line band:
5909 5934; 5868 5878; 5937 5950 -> -1.0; 2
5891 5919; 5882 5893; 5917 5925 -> 2.3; 1.94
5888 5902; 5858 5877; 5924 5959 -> 3.9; 2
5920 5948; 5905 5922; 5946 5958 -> -0.5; 2.01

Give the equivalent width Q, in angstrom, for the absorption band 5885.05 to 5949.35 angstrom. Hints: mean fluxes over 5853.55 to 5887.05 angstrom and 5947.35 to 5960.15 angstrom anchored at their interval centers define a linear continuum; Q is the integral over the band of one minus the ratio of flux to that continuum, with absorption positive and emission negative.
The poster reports 3.2 angstrom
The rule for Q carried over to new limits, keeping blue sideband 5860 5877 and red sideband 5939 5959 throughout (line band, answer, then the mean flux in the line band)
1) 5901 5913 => 0.03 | 1.99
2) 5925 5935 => -0.36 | 2.07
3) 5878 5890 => 0.67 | 1.88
